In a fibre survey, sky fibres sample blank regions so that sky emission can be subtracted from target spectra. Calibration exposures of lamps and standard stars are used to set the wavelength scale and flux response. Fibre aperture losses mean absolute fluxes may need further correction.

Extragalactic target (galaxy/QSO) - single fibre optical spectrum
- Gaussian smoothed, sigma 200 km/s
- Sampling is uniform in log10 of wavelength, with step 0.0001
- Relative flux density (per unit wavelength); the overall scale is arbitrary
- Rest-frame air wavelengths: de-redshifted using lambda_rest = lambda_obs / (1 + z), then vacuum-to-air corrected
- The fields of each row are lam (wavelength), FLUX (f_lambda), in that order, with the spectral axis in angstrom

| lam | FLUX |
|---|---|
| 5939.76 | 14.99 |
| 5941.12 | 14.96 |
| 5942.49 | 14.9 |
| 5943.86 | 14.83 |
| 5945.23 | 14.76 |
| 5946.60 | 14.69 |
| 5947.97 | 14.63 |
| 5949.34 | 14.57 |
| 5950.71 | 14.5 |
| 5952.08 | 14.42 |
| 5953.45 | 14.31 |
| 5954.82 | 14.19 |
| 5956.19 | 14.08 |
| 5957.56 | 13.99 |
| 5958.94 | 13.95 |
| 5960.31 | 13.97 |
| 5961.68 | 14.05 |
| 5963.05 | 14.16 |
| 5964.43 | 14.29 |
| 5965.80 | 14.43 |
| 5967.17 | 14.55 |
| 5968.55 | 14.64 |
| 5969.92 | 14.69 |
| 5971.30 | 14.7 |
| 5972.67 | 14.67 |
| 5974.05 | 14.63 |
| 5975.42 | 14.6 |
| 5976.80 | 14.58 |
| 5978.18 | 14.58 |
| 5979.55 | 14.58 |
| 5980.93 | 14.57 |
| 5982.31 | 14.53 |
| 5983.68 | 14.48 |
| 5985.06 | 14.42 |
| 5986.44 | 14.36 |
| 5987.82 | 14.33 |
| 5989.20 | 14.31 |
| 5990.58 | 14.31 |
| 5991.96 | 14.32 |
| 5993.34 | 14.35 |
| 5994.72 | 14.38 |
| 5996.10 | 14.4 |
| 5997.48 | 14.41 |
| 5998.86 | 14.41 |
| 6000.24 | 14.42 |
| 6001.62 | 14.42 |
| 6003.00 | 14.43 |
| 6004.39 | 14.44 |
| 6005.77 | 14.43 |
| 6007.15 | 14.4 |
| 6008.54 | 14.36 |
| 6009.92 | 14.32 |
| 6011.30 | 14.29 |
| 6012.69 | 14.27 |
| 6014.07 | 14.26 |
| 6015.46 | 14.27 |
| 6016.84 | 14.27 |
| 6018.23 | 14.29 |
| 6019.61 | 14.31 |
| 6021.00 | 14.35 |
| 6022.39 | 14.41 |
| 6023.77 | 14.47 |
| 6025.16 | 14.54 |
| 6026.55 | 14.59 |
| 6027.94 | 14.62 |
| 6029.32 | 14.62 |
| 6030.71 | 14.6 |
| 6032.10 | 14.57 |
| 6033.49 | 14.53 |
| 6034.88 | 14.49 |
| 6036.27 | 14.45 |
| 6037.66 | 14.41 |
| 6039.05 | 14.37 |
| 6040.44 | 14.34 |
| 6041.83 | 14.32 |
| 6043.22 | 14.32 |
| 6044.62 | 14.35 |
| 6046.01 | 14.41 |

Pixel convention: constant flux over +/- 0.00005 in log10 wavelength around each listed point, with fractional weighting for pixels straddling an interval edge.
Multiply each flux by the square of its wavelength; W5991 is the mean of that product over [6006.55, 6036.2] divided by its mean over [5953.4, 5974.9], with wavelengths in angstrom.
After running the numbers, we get 1.0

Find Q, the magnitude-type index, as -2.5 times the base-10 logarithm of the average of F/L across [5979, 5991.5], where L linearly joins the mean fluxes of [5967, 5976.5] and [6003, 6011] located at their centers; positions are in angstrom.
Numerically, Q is 0.01 mag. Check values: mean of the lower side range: 14.6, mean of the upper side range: 14.4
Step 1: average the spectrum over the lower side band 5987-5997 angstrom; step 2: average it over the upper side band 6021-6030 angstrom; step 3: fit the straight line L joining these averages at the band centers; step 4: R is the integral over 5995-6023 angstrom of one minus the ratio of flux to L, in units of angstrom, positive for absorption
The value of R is 0.2 angstrom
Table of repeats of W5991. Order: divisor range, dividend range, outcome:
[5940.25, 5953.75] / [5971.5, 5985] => 1.00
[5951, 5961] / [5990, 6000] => 1.03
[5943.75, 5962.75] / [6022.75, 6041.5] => 1.04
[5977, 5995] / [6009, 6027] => 1.01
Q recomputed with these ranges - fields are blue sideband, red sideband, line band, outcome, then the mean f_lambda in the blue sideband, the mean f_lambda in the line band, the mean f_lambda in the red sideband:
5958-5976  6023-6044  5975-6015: 0.00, 14.4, 14.4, 14.5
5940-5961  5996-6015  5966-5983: -0.01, 14.5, 14.6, 14.4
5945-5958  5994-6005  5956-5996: 0.00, 14.4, 14.4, 14.4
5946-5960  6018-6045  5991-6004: 0.00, 14.3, 14.4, 14.4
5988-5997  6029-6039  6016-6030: 0.00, 14.3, 14.5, 14.5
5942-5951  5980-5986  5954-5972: 0.02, 14.7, 14.3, 14.5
